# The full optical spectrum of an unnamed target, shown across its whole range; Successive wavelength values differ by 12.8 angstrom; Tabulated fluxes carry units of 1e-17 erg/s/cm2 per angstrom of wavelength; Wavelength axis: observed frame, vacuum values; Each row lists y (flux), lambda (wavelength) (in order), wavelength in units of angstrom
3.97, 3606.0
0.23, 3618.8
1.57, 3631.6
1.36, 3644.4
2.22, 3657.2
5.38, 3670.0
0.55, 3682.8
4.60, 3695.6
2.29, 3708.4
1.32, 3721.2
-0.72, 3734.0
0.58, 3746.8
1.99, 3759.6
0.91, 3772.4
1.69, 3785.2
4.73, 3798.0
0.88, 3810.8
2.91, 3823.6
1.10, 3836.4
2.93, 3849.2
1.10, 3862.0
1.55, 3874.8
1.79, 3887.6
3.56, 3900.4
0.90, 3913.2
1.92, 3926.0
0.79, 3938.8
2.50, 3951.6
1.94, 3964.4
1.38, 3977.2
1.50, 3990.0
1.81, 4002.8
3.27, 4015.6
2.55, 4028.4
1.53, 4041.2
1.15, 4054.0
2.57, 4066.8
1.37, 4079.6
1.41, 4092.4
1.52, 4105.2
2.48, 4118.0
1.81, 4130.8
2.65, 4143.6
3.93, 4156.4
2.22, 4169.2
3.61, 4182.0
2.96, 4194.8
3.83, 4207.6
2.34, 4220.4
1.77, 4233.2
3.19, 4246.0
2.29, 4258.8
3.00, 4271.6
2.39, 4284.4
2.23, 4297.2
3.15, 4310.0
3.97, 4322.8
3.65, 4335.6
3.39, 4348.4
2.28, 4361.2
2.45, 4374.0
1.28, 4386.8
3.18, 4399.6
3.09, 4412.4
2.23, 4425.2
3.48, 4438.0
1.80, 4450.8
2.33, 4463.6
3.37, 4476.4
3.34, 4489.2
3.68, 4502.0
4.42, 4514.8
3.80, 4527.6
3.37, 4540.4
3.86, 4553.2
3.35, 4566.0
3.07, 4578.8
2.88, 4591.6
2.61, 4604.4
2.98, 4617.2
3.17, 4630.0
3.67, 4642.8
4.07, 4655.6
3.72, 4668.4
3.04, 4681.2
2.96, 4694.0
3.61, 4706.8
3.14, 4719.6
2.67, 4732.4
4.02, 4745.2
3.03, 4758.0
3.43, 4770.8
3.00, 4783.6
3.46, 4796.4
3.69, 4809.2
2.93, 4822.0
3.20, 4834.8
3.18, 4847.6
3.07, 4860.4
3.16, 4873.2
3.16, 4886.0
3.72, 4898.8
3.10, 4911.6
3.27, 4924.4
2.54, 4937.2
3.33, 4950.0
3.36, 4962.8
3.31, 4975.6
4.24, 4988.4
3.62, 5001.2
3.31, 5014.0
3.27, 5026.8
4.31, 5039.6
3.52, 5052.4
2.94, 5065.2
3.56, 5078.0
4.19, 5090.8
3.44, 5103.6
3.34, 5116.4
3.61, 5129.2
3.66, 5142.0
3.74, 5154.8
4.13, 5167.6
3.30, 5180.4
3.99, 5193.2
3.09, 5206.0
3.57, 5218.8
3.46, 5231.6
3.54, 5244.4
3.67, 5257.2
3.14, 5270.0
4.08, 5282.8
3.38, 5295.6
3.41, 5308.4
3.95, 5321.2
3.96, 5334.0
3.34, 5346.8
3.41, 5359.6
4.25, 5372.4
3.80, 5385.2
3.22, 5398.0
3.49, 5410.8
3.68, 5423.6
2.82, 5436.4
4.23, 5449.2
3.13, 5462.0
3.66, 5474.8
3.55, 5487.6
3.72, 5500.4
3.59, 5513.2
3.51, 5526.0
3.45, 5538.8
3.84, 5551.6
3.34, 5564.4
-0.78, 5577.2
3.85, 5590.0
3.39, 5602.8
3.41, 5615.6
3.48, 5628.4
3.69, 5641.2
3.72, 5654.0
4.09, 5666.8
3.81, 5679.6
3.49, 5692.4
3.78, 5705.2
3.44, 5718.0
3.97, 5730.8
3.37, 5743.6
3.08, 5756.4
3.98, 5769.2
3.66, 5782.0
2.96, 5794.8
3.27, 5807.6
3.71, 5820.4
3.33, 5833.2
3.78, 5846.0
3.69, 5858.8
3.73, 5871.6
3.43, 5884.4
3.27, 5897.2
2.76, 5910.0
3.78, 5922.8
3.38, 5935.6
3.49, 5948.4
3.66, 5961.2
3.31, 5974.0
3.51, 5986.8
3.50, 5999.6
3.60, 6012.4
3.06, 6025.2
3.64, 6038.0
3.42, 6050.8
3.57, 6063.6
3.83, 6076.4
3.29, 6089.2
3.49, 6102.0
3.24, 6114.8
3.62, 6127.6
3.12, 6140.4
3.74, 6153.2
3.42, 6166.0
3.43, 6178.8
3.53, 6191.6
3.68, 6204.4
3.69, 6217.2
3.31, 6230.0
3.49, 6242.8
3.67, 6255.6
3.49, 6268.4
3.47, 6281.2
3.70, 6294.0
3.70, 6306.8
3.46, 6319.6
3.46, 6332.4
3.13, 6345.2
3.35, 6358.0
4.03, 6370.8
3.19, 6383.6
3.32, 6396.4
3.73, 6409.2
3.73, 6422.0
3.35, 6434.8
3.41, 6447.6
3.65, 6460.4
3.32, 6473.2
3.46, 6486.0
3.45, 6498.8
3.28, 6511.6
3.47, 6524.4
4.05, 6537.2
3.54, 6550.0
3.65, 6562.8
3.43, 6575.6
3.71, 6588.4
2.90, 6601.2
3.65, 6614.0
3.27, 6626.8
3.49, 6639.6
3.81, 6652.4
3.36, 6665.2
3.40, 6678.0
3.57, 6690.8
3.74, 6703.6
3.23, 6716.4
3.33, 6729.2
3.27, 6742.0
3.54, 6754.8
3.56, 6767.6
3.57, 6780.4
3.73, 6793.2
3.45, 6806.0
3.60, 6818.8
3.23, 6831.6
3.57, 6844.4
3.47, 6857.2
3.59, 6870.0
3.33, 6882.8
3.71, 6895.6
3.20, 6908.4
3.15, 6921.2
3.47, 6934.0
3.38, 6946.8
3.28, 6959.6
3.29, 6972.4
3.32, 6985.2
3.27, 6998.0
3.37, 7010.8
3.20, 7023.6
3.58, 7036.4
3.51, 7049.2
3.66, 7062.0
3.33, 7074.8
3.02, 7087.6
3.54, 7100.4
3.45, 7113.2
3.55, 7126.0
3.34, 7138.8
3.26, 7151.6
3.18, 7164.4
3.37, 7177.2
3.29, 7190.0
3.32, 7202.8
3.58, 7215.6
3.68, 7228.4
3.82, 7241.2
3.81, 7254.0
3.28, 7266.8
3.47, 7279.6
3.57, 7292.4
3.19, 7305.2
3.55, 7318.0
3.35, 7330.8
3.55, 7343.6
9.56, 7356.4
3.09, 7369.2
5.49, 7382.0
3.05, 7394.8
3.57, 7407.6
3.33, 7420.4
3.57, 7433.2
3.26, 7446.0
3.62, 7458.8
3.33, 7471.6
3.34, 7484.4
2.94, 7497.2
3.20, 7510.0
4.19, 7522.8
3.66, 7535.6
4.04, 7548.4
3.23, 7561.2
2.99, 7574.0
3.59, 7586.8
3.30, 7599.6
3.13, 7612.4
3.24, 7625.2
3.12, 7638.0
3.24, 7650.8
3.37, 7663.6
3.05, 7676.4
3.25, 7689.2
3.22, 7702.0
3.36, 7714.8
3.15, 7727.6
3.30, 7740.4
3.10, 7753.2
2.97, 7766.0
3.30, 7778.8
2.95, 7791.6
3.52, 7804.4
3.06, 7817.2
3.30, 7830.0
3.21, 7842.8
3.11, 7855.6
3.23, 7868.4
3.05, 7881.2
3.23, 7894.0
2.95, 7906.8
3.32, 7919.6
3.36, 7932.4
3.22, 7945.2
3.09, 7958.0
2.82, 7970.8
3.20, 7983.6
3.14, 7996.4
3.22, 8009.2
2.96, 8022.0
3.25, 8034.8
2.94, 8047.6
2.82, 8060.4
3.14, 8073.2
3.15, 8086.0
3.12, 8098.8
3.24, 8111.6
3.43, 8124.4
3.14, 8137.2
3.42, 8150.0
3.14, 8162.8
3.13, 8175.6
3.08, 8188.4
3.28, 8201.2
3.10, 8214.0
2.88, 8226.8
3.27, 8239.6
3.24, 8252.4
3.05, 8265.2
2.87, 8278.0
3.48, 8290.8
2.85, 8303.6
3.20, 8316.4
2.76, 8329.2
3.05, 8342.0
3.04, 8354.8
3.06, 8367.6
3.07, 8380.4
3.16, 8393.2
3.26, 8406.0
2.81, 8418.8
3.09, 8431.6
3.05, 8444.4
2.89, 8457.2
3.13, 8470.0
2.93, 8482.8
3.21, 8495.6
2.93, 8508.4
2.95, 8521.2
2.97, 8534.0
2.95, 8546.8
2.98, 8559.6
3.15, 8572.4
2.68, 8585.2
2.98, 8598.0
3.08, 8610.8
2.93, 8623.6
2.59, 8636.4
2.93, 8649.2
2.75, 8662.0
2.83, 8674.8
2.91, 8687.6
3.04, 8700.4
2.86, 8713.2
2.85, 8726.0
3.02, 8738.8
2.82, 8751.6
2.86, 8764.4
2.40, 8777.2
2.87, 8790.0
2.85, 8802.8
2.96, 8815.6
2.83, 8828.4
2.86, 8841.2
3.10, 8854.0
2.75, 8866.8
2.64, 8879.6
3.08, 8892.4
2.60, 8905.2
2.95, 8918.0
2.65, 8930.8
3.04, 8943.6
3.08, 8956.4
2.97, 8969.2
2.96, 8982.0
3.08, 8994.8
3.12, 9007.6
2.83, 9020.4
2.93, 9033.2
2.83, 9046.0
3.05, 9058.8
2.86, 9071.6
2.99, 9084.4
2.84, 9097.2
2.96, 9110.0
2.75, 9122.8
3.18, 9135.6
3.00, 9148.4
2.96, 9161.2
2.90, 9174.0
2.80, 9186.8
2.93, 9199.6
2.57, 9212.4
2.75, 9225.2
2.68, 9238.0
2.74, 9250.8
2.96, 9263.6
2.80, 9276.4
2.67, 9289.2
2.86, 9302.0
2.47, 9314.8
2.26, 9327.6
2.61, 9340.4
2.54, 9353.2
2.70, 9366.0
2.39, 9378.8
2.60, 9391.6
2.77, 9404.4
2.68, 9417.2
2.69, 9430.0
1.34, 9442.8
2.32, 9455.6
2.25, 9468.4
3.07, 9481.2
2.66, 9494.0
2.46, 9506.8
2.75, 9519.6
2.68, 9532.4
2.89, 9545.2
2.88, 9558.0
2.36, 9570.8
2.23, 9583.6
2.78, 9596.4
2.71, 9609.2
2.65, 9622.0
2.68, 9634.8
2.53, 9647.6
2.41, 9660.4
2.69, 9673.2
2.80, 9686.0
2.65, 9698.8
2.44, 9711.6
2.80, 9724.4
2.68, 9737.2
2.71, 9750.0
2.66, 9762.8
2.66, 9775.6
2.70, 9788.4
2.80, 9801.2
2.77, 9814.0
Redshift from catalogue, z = 0.120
